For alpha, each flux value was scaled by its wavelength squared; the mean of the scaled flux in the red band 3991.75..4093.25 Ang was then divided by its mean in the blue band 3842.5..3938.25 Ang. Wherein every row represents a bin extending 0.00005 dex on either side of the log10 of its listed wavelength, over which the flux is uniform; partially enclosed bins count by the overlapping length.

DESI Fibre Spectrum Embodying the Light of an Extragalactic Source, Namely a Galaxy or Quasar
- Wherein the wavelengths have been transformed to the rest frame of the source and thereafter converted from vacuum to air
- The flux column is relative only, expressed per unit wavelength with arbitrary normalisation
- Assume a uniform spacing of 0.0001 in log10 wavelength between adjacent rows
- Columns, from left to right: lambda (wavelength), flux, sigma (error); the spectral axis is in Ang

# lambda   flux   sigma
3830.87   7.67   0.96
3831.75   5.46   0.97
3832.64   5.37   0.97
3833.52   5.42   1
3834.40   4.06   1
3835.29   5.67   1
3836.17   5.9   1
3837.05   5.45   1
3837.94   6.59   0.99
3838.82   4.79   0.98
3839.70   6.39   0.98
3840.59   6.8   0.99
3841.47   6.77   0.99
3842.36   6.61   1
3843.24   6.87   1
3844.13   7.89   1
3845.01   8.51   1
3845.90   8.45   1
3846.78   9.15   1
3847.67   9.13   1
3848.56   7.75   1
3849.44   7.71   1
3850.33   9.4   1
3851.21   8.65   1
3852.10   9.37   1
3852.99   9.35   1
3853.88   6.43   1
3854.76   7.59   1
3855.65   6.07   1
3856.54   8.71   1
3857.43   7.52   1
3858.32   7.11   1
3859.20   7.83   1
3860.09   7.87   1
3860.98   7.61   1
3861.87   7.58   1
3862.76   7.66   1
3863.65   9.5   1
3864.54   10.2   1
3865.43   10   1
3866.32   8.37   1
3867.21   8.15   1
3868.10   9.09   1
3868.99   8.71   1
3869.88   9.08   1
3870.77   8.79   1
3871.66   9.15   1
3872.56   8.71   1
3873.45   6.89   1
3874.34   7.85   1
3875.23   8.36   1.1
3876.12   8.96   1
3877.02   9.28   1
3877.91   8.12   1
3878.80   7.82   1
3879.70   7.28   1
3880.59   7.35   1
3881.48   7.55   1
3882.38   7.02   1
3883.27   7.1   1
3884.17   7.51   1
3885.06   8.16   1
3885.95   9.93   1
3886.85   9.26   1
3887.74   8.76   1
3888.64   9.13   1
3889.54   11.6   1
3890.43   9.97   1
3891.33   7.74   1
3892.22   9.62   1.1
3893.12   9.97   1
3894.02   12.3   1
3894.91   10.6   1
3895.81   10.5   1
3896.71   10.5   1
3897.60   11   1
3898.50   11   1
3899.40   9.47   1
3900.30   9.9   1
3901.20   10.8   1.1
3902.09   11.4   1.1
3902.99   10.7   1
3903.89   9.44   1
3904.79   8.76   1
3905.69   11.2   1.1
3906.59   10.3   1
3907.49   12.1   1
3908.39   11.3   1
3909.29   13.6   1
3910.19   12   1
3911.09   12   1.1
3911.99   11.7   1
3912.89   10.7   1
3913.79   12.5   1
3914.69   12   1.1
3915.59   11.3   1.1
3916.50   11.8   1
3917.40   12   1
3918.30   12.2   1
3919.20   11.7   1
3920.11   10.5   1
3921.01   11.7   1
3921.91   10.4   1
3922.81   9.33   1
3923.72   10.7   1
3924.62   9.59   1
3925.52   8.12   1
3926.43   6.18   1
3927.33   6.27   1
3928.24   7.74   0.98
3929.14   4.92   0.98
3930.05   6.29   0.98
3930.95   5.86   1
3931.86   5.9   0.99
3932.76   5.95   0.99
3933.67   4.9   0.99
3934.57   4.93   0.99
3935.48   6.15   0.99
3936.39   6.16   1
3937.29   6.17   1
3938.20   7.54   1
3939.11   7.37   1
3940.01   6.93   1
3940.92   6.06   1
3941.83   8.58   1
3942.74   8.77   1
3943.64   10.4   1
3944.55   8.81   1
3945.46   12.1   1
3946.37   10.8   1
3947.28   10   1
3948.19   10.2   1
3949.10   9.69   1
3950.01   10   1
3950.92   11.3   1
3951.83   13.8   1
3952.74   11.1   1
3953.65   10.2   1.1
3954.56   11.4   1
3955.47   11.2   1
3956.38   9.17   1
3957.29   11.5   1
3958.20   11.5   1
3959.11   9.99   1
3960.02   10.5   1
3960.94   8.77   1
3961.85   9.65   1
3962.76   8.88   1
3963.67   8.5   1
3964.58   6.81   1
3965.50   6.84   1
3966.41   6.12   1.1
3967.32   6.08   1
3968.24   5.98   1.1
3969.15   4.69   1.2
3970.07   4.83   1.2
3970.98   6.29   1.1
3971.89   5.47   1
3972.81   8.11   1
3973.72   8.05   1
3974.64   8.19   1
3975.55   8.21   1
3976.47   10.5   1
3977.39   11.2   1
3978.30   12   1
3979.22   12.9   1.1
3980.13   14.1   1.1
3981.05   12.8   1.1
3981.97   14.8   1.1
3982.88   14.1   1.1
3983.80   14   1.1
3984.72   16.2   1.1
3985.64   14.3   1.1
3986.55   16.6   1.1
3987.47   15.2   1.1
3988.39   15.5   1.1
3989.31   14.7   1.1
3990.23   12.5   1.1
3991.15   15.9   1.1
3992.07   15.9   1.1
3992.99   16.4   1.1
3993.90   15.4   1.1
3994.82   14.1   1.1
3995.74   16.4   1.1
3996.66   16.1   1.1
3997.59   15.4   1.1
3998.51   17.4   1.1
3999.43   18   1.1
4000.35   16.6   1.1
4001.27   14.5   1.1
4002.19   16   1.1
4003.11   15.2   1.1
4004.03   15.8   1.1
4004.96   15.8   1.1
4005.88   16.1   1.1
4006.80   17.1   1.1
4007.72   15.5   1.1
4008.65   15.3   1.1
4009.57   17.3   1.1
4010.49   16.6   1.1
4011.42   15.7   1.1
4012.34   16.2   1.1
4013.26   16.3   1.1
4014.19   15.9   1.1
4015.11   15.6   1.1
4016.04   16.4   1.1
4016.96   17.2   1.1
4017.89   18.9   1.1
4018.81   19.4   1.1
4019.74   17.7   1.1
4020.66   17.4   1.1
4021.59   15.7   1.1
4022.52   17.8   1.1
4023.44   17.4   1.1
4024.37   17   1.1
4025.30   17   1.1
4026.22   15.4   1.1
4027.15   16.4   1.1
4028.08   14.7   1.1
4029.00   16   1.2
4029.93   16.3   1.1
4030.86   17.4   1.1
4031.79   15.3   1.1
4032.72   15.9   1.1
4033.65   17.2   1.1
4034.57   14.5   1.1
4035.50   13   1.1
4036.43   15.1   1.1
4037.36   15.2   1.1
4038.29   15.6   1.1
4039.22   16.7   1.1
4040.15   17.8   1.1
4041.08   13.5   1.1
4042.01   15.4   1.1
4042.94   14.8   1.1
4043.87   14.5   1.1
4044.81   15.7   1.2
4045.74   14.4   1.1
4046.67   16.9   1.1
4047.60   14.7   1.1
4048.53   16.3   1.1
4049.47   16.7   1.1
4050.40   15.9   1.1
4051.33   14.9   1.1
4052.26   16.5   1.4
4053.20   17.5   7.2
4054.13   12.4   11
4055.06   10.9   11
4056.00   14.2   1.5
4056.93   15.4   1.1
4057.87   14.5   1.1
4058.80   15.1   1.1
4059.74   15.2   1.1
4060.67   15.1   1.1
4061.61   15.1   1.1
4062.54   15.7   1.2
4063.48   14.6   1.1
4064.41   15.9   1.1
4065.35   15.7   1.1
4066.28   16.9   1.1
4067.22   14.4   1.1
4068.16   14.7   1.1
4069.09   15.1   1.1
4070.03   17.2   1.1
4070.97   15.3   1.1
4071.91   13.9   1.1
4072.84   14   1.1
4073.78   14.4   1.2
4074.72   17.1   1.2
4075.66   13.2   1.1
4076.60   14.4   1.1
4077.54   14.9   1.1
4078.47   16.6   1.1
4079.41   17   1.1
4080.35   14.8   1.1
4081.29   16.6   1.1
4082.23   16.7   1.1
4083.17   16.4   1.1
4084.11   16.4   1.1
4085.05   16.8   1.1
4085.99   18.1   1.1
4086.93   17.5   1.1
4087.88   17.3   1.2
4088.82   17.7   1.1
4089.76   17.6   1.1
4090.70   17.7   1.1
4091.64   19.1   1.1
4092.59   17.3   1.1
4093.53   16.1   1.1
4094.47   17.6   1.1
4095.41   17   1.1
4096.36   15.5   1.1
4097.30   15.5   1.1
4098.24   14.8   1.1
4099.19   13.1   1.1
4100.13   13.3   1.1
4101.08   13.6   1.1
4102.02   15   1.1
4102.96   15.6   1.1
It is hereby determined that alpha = 1.9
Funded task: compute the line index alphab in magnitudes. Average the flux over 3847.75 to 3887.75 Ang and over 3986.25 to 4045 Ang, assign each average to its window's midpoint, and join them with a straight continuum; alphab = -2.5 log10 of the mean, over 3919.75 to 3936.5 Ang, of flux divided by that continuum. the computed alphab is 0.46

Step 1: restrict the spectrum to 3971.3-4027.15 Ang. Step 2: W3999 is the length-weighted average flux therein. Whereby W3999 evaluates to 15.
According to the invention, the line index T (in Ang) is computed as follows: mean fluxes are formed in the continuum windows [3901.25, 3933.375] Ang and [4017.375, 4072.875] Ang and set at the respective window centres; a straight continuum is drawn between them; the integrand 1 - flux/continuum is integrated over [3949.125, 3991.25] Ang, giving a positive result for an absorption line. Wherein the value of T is 5.9 Ang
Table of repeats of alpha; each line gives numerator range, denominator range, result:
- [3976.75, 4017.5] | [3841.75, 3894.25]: 1.95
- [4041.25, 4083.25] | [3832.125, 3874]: 2.21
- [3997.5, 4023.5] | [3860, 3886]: 2.14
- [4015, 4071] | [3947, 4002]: 1.40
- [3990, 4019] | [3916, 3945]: 2.07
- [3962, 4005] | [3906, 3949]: 1.38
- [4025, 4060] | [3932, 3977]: 1.90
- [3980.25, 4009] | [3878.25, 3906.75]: 1.72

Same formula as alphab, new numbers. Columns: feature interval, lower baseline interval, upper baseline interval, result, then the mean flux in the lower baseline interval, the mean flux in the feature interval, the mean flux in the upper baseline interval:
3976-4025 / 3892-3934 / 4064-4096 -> -0.18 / 9.98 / 15.6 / 16.2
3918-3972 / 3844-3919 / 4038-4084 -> 0.32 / 9.37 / 8.5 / 15.3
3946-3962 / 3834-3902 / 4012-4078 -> 0.12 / 8.37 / 10.6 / 15.6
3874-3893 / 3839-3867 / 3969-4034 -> 0.11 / 8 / 8.52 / 14.8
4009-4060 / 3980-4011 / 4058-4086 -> -0.02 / 15.5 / 15.9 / 15.5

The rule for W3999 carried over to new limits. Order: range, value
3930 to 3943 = 6.48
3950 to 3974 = 8.75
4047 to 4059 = 15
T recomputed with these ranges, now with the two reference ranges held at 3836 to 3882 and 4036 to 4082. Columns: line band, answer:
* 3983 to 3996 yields -2.49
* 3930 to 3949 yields 5.66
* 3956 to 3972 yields 5.24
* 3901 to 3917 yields -2.51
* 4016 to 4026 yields -2.56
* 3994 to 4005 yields -2.37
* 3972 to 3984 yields 1.08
